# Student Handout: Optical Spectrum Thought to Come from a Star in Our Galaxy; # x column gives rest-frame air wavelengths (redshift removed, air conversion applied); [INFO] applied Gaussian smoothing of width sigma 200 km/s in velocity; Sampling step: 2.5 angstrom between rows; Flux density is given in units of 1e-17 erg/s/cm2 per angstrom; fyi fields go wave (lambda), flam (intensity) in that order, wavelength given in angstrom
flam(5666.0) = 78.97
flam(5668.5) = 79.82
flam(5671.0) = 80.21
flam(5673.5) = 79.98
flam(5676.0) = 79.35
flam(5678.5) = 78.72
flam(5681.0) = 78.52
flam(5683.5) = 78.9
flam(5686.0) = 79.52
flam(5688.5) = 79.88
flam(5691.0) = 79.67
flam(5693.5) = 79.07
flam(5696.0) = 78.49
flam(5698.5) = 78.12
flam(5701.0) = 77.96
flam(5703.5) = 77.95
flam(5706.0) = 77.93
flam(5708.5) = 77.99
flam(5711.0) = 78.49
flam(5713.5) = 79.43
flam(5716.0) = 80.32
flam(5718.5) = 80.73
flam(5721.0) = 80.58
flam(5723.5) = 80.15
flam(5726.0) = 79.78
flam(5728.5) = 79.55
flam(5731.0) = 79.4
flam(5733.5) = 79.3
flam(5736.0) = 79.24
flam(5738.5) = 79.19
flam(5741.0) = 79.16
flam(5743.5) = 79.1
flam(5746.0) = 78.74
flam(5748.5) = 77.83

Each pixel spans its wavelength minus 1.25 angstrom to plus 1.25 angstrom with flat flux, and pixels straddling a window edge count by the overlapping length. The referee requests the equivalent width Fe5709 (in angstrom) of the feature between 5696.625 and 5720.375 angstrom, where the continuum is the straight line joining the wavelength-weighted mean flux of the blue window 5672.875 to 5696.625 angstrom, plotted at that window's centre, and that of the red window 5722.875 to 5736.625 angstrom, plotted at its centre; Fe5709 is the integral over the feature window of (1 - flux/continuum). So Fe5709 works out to 0.2 angstrom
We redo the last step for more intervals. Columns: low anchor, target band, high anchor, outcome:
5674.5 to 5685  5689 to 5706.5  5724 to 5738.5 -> 0.1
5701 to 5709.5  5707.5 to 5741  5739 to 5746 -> -0.4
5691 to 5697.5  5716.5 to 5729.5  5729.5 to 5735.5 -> -0.2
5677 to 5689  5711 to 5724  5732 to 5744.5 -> -0.2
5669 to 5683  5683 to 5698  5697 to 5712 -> -0.1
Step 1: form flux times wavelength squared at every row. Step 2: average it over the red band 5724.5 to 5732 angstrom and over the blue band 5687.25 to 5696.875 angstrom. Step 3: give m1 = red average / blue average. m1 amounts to 1.02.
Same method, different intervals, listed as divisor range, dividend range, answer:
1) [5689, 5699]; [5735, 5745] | 1.02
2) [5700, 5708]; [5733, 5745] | 1.03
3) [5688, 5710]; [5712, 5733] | 1.03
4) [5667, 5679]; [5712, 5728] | 1.02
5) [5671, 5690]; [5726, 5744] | 1.02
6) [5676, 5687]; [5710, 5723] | 1.03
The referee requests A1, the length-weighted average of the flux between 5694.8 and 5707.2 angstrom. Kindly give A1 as 78.1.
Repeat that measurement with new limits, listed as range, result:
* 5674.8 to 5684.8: 78.9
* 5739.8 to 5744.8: 79.1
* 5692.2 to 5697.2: 78.8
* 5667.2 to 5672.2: 80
